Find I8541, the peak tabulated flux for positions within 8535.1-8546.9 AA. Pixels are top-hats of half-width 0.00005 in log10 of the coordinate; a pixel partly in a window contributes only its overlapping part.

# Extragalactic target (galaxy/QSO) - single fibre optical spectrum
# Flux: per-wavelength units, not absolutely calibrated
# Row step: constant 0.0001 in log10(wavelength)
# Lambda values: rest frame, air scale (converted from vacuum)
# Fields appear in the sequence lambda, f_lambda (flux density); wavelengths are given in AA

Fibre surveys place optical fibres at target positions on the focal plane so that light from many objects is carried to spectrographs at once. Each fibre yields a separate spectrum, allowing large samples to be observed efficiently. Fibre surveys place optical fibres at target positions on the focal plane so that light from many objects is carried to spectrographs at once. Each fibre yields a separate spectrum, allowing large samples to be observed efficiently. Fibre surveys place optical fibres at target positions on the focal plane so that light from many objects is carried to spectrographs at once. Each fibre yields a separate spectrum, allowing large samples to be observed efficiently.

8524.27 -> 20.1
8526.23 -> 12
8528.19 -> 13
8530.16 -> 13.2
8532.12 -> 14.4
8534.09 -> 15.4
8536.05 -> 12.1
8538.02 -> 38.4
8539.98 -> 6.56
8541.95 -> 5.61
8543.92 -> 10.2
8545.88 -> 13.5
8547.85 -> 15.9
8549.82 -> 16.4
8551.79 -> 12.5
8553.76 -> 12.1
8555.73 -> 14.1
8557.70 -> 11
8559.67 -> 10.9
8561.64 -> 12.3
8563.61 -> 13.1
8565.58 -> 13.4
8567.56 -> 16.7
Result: 38.4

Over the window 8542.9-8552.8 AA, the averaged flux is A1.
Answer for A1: 13.7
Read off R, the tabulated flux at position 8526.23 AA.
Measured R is 12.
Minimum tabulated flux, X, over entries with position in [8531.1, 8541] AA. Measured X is 6.56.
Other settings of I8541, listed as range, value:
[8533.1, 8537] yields 15.4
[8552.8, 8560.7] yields 14.1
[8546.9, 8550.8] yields 16.4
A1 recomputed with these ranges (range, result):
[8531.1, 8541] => 17.3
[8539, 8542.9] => 6.11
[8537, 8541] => 22.2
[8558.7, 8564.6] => 12.1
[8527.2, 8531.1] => 13.1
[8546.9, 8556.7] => 14.2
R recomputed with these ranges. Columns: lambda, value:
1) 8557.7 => 11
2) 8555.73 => 14.1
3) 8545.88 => 13.5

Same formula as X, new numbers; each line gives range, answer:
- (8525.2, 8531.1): 12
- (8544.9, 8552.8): 12.5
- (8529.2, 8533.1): 13.2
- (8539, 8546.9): 5.61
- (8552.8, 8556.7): 12.1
